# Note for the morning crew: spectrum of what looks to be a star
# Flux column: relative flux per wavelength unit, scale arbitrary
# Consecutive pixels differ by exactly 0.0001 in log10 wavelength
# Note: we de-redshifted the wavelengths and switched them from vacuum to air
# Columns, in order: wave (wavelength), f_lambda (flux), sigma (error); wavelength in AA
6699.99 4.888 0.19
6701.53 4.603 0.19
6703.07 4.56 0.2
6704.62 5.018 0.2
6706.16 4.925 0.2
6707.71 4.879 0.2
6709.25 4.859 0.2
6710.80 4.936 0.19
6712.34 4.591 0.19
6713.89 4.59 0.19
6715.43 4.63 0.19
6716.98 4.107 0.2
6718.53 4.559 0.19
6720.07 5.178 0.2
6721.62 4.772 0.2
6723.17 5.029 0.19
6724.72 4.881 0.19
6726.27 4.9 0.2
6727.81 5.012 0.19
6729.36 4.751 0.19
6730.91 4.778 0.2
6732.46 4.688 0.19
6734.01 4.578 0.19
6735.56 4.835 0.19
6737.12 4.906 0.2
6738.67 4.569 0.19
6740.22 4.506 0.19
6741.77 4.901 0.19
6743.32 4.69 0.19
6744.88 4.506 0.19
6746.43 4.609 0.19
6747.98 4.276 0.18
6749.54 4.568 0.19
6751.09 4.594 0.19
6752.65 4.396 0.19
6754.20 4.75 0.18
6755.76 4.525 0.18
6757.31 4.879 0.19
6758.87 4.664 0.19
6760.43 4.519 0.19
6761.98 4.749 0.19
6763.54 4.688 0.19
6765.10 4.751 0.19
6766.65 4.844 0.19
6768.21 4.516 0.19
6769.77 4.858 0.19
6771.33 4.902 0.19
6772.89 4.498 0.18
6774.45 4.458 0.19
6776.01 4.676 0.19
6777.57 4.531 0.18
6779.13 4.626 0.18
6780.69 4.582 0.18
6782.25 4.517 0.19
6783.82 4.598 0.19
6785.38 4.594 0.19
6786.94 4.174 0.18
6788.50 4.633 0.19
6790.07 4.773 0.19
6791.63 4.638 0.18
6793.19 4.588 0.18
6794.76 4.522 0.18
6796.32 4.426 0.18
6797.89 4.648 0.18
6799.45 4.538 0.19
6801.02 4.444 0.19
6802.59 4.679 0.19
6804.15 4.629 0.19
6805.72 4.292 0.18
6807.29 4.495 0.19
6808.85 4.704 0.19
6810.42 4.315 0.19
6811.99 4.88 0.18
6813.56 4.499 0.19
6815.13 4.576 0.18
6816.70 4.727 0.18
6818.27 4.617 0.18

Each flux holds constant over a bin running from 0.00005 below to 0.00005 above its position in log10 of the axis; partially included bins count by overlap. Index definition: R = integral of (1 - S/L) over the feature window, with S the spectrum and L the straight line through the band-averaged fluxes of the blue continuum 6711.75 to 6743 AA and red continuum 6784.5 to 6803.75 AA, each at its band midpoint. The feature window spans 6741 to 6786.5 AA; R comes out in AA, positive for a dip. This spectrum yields 0.1 AA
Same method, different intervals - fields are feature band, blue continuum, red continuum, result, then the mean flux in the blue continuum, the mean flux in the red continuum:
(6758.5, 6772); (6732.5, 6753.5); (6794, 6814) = -0.39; 4.61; 4.54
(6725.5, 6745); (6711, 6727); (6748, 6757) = -0.42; 4.73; 4.56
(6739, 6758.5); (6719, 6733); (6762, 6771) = 0.83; 4.89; 4.74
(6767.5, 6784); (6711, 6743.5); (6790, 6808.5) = 0.00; 4.74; 4.55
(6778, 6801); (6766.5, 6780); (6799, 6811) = 0.11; 4.65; 4.51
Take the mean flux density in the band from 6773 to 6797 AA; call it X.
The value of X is 4.56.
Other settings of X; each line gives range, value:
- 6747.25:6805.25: 4.6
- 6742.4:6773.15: 4.64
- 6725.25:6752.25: 4.68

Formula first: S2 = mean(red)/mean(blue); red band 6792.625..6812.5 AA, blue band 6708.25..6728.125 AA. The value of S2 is 1.0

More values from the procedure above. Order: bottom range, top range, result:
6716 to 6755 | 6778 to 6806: 0.97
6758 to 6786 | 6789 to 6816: 0.98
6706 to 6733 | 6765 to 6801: 0.96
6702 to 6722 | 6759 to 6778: 0.99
